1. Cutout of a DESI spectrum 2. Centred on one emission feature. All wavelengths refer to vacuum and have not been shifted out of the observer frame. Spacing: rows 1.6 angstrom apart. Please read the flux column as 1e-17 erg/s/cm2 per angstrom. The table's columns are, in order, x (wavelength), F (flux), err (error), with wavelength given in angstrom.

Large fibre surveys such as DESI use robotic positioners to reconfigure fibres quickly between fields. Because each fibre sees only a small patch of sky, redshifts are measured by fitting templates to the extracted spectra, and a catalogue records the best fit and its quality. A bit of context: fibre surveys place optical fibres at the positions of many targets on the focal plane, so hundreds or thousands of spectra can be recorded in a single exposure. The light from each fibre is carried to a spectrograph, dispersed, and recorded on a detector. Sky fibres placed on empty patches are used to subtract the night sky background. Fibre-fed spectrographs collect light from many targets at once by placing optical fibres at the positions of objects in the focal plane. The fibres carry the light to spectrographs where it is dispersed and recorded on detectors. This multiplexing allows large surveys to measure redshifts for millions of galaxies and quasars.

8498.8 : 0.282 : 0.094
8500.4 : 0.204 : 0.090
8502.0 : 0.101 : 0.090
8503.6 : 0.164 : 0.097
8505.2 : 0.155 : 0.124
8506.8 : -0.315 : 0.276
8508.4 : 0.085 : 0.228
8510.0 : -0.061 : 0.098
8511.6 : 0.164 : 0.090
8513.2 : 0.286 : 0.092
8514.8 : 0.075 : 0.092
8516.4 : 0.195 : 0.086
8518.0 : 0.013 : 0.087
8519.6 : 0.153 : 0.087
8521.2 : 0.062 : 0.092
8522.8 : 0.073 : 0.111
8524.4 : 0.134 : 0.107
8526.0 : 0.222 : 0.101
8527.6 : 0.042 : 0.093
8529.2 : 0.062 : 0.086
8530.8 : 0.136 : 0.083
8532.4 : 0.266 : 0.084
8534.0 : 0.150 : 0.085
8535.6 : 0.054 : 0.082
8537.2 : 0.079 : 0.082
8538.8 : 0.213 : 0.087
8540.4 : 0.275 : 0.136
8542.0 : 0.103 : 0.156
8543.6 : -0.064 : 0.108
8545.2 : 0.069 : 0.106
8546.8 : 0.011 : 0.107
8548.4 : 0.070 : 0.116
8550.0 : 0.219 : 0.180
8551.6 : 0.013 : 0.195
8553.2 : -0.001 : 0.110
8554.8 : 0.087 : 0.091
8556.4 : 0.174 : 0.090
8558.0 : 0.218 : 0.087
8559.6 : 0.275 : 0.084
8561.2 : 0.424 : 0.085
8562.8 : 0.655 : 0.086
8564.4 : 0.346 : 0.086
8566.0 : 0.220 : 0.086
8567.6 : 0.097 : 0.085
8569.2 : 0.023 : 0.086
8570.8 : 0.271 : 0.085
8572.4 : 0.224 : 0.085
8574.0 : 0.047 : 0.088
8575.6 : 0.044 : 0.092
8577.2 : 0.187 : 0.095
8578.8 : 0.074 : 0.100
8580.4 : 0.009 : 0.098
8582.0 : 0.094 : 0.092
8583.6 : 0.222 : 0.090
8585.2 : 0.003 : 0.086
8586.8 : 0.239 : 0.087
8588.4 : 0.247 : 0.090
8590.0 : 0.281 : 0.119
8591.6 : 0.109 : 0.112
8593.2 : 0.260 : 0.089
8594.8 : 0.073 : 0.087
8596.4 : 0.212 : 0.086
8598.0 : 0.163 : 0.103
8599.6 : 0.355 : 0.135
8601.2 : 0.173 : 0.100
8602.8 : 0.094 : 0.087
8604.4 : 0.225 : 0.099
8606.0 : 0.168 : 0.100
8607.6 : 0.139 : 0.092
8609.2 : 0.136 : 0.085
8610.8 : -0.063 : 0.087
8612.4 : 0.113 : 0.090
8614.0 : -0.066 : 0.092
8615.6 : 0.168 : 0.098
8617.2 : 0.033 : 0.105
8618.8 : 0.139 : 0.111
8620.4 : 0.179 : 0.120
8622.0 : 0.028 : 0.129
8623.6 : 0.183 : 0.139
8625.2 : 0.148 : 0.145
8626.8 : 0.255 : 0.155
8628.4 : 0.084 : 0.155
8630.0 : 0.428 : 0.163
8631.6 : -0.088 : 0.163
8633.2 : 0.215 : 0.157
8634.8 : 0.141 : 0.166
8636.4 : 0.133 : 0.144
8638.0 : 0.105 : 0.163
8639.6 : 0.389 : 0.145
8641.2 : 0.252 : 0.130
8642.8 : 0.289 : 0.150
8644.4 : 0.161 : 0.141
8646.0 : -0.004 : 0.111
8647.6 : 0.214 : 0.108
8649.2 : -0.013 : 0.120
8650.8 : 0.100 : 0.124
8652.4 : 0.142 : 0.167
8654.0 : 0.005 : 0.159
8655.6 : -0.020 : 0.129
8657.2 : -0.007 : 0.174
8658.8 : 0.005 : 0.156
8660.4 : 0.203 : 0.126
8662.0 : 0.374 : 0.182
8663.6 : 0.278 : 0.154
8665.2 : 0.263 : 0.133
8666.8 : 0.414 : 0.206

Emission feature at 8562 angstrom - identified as H-gamma 4340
